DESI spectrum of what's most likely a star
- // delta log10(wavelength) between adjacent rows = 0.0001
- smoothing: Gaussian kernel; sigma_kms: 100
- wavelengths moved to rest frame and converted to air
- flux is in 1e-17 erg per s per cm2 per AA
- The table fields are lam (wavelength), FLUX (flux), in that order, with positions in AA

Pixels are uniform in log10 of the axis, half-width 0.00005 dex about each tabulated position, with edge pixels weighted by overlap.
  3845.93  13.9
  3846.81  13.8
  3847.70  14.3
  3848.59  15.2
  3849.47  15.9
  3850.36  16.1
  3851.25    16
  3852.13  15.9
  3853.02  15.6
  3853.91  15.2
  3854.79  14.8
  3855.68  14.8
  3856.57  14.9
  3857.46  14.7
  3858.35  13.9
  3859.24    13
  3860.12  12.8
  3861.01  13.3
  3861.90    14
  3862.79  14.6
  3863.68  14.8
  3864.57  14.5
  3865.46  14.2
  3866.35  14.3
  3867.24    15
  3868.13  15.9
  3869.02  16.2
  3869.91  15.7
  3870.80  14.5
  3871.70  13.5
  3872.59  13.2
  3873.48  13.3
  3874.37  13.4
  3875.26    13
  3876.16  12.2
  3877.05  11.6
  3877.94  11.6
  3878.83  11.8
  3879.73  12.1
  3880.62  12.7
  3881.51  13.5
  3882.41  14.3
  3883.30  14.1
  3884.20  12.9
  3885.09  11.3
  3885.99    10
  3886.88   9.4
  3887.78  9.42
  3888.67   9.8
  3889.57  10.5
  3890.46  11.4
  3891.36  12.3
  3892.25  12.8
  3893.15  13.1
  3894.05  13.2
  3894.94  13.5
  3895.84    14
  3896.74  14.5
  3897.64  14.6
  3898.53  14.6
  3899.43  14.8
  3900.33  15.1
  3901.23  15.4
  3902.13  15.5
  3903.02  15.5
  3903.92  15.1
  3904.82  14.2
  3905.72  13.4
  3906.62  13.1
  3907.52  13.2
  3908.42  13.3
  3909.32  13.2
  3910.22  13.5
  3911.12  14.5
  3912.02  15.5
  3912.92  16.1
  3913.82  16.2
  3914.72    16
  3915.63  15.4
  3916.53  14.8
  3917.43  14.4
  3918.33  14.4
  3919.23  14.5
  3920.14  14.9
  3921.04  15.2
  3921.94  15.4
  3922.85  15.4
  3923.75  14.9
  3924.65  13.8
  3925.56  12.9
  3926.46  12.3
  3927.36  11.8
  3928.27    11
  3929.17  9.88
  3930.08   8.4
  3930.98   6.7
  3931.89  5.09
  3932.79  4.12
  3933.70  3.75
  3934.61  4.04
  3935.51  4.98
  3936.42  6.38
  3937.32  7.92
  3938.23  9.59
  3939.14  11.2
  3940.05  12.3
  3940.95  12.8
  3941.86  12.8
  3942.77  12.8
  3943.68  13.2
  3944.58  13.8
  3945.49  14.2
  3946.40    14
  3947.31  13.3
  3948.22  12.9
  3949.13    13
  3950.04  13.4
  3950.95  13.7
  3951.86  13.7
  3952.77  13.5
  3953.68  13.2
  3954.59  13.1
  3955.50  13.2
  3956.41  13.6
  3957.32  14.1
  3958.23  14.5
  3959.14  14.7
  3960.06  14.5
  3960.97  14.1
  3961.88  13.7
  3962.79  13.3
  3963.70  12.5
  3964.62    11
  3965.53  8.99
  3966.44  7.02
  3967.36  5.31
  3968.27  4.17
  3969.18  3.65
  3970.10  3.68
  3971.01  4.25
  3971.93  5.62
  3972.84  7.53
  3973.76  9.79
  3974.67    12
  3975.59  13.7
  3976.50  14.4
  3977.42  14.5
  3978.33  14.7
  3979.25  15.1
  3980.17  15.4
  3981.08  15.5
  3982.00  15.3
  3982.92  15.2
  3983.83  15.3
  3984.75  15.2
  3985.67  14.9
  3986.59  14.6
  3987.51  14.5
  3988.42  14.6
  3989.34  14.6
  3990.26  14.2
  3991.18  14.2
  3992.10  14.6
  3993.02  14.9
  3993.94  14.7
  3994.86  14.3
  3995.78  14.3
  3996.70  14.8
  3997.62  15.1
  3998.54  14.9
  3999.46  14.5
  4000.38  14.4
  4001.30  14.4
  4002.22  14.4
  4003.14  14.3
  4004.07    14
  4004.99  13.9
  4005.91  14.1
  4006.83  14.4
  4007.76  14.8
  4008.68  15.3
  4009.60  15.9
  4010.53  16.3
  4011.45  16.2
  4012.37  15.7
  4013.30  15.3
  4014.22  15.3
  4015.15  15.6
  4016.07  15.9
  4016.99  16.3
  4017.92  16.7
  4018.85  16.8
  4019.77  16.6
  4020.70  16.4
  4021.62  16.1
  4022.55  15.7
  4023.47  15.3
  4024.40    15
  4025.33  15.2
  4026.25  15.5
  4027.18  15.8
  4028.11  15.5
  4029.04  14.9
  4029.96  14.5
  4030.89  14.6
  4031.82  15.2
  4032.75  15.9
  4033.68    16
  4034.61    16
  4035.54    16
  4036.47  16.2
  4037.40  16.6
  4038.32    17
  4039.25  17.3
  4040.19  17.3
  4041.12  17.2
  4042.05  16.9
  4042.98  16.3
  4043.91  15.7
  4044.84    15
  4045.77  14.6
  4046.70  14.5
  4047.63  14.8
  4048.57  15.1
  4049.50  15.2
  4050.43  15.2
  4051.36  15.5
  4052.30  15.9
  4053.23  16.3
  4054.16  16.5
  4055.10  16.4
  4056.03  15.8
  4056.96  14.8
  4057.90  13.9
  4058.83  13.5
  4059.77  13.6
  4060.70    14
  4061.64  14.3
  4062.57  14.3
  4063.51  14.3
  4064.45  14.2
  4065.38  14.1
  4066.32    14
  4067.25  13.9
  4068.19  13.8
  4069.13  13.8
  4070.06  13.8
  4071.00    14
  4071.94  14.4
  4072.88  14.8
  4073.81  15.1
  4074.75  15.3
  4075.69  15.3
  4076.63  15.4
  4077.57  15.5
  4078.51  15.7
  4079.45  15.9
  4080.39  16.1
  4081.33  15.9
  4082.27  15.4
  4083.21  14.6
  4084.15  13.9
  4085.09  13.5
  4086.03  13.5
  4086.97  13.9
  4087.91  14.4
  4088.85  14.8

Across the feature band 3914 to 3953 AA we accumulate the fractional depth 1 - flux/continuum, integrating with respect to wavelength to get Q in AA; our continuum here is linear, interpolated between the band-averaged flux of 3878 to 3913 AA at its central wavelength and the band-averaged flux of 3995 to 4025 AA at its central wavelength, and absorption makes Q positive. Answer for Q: 5.7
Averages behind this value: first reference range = 13.2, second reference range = 15.3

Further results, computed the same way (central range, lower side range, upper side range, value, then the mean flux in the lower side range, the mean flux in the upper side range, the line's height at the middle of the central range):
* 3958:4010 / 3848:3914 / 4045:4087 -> 5.07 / 13.8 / 14.8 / 14.3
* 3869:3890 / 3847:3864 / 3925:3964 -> 2.18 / 14.7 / 11.5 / 13.8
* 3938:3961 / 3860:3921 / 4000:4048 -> 1.94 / 13.7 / 15.6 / 14.5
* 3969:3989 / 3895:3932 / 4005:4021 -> 3.56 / 13.8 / 15.7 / 15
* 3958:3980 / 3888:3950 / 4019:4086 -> 4.90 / 12.6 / 15.2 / 13.6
